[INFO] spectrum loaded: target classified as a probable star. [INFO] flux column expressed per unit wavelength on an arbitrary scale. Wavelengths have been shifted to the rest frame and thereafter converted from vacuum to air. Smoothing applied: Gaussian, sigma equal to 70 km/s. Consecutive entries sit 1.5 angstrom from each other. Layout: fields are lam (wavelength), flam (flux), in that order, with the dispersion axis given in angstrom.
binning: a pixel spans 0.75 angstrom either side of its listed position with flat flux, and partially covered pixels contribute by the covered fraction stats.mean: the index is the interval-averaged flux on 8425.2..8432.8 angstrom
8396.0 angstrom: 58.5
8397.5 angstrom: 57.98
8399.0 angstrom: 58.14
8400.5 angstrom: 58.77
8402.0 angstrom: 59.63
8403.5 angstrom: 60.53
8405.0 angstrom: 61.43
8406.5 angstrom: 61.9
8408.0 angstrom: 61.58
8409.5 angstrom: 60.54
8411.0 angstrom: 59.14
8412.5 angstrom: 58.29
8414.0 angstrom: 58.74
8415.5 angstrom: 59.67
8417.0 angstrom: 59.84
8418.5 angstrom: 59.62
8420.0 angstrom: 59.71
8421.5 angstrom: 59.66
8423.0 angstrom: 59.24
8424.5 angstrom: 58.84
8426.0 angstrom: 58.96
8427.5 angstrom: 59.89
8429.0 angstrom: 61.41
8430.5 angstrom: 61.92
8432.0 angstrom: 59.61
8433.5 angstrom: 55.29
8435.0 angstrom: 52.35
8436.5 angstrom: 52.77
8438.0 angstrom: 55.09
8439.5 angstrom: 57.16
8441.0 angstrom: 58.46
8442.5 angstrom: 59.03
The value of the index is 60.3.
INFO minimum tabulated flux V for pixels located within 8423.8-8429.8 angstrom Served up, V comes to 58.84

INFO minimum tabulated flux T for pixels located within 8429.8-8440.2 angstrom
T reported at 52.35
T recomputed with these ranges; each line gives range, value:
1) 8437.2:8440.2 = 55.09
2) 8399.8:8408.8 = 58.77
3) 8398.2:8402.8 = 58.14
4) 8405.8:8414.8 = 58.29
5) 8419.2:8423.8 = 59.24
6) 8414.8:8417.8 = 59.67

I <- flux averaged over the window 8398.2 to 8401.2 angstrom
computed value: 58.4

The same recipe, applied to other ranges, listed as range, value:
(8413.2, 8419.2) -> 59.5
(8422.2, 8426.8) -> 59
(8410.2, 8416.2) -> 59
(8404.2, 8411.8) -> 60.9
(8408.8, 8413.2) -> 59.3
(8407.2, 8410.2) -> 61.1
